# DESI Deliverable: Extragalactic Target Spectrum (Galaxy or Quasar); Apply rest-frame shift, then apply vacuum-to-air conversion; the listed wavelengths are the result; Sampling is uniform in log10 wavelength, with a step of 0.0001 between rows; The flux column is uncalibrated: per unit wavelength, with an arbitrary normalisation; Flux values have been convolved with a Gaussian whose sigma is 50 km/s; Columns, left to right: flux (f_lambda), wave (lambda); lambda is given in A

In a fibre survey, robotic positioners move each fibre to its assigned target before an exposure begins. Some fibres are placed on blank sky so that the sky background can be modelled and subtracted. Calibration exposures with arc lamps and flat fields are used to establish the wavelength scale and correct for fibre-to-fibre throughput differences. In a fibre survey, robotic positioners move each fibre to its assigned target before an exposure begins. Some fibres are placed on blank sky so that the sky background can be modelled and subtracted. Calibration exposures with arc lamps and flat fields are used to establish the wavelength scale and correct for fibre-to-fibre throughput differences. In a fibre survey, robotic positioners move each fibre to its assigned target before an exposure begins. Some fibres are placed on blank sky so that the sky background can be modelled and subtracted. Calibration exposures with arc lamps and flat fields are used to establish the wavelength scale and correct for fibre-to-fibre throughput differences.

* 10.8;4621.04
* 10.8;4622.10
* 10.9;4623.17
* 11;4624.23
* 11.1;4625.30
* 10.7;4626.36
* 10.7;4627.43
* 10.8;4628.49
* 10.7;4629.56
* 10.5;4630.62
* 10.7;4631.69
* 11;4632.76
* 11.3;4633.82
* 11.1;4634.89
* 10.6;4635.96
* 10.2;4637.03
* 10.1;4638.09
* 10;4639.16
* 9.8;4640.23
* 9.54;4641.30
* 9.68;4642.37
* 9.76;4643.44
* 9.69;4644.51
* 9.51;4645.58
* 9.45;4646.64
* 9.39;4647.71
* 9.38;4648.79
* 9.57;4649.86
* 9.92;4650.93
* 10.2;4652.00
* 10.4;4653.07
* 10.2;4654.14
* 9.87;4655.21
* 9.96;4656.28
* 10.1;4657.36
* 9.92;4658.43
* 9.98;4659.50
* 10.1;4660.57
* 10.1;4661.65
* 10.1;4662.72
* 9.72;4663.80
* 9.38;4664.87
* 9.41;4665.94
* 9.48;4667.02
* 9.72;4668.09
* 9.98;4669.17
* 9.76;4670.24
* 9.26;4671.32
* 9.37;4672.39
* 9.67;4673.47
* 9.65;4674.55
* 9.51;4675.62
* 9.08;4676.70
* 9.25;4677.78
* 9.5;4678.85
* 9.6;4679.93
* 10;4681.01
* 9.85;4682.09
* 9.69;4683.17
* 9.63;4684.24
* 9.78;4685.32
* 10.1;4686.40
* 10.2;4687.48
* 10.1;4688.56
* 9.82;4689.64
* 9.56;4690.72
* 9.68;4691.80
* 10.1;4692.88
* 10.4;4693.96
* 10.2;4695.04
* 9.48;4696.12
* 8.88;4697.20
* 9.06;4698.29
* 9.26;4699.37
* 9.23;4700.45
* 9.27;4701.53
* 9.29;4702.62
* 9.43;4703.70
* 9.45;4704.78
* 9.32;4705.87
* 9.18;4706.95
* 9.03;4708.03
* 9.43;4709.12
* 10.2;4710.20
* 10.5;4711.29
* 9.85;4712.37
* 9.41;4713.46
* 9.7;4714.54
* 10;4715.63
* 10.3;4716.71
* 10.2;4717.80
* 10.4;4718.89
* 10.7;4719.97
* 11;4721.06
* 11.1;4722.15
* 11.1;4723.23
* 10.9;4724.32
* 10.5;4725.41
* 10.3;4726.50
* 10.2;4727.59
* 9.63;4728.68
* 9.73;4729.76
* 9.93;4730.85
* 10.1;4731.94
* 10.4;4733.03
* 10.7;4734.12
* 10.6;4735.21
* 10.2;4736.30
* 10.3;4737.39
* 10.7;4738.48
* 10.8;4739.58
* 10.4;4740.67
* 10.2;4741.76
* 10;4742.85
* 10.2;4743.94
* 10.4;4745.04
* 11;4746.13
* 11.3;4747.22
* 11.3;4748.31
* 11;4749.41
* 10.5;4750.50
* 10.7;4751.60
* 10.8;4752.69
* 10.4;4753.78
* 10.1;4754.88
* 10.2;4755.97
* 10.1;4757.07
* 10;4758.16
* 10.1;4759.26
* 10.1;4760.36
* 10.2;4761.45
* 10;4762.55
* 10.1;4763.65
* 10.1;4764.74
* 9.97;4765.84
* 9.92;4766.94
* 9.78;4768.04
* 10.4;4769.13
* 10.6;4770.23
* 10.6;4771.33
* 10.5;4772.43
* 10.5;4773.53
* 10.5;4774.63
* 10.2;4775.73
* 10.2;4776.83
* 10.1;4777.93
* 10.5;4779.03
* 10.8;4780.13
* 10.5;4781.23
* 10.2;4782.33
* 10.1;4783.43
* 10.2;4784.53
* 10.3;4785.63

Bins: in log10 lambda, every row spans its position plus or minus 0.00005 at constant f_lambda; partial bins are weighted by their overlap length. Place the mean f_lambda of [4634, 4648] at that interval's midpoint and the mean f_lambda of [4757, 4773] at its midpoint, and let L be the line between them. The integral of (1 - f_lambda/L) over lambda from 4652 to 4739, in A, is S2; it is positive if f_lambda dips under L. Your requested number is 1.4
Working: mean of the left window 9.95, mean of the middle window 9.89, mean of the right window 10.2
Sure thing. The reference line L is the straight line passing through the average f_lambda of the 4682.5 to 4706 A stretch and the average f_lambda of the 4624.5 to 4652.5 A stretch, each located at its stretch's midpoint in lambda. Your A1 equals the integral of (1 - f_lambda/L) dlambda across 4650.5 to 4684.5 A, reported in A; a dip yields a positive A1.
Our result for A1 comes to 0.5 A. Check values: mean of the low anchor 10.2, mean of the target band 9.76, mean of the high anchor 9.64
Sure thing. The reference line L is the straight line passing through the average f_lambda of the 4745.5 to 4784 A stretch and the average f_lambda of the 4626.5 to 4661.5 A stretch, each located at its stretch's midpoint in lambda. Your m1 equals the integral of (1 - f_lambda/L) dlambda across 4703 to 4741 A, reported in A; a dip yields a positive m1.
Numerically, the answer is 0.5 A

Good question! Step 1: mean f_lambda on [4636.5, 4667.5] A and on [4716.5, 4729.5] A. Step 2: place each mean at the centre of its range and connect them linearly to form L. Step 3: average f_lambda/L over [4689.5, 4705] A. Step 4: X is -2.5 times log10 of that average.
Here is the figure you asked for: 0.08 mag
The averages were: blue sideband 9.83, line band 9.54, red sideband 10.5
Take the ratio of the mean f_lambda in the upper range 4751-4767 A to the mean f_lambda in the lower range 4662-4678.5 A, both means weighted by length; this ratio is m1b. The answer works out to 1.1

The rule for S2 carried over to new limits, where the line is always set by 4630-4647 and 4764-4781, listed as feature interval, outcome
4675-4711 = 2.3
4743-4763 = -0.3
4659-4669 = 0.4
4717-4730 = -0.3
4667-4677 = 0.6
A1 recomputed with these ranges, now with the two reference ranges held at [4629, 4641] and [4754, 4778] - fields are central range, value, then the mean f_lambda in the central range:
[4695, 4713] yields 1.6 A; 9.45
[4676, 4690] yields 0.9 A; 9.73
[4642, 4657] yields 1.0 A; 9.79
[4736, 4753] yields -0.6 A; 10.6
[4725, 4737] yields 0.1 A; 10.2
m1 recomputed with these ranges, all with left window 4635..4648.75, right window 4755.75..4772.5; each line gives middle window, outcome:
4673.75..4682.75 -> 0.3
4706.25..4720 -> 0.2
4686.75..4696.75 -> 0.0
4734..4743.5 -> -0.3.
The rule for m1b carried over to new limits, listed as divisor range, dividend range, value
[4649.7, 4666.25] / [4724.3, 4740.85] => 1.04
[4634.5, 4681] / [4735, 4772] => 1.06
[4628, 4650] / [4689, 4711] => 0.94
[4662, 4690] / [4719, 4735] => 1.08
